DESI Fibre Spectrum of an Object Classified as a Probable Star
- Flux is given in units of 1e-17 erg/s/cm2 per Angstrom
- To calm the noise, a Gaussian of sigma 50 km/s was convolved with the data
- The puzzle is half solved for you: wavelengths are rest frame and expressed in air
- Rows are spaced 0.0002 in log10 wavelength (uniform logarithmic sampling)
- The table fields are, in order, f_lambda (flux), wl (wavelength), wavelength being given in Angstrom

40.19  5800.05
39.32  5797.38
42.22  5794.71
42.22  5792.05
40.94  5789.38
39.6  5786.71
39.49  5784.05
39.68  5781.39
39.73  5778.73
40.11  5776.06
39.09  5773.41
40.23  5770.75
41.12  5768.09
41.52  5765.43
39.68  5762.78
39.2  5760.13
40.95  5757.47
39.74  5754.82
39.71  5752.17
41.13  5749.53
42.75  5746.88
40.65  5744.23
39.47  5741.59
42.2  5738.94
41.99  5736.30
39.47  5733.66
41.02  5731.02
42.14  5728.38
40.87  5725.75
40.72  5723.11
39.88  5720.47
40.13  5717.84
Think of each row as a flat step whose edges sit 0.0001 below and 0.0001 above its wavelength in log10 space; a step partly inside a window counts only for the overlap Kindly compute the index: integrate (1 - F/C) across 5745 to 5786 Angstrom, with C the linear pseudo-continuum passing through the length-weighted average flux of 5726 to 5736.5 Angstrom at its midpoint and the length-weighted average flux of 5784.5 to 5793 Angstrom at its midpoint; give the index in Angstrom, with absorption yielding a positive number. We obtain 0.58 Angstrom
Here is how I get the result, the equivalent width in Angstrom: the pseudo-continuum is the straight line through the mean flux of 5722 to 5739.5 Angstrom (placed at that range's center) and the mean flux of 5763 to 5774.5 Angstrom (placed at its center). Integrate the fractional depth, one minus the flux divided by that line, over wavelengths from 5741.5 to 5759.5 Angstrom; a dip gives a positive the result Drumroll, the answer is 0.1 Angstrom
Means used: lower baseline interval 41.2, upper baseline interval 40.4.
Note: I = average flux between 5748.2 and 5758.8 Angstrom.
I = 40.4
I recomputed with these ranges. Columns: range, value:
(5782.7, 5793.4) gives 40.6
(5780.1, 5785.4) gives 39.6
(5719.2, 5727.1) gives 40.5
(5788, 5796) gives 41.8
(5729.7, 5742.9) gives 40.8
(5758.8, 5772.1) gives 40.3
